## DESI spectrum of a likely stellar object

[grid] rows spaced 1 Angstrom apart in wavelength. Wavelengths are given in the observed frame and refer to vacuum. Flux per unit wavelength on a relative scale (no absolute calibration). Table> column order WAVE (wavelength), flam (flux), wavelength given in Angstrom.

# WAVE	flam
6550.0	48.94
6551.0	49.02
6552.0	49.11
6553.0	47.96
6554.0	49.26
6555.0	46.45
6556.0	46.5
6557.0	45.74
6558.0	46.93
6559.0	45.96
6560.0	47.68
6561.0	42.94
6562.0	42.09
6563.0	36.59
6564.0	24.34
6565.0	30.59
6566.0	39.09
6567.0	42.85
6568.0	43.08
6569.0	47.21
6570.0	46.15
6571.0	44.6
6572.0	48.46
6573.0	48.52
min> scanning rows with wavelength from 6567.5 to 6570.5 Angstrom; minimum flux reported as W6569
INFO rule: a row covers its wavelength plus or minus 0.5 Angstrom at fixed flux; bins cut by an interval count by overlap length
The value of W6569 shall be 43.08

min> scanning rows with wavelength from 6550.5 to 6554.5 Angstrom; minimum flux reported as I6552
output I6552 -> 47.96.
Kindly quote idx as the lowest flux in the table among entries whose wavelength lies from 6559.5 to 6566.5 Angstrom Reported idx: 24.34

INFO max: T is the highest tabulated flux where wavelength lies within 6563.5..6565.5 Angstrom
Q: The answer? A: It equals 30.59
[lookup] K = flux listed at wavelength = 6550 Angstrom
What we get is 48.94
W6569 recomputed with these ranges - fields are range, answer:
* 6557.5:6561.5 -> 42.94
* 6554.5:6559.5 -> 45.74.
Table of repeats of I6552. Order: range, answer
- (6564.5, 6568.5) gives 30.59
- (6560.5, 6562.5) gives 42.09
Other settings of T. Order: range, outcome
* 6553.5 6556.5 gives 49.26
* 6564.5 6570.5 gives 47.21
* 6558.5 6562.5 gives 47.68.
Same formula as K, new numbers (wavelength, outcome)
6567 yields 42.85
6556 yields 46.5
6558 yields 46.93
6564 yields 24.34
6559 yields 45.96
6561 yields 42.94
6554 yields 49.26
